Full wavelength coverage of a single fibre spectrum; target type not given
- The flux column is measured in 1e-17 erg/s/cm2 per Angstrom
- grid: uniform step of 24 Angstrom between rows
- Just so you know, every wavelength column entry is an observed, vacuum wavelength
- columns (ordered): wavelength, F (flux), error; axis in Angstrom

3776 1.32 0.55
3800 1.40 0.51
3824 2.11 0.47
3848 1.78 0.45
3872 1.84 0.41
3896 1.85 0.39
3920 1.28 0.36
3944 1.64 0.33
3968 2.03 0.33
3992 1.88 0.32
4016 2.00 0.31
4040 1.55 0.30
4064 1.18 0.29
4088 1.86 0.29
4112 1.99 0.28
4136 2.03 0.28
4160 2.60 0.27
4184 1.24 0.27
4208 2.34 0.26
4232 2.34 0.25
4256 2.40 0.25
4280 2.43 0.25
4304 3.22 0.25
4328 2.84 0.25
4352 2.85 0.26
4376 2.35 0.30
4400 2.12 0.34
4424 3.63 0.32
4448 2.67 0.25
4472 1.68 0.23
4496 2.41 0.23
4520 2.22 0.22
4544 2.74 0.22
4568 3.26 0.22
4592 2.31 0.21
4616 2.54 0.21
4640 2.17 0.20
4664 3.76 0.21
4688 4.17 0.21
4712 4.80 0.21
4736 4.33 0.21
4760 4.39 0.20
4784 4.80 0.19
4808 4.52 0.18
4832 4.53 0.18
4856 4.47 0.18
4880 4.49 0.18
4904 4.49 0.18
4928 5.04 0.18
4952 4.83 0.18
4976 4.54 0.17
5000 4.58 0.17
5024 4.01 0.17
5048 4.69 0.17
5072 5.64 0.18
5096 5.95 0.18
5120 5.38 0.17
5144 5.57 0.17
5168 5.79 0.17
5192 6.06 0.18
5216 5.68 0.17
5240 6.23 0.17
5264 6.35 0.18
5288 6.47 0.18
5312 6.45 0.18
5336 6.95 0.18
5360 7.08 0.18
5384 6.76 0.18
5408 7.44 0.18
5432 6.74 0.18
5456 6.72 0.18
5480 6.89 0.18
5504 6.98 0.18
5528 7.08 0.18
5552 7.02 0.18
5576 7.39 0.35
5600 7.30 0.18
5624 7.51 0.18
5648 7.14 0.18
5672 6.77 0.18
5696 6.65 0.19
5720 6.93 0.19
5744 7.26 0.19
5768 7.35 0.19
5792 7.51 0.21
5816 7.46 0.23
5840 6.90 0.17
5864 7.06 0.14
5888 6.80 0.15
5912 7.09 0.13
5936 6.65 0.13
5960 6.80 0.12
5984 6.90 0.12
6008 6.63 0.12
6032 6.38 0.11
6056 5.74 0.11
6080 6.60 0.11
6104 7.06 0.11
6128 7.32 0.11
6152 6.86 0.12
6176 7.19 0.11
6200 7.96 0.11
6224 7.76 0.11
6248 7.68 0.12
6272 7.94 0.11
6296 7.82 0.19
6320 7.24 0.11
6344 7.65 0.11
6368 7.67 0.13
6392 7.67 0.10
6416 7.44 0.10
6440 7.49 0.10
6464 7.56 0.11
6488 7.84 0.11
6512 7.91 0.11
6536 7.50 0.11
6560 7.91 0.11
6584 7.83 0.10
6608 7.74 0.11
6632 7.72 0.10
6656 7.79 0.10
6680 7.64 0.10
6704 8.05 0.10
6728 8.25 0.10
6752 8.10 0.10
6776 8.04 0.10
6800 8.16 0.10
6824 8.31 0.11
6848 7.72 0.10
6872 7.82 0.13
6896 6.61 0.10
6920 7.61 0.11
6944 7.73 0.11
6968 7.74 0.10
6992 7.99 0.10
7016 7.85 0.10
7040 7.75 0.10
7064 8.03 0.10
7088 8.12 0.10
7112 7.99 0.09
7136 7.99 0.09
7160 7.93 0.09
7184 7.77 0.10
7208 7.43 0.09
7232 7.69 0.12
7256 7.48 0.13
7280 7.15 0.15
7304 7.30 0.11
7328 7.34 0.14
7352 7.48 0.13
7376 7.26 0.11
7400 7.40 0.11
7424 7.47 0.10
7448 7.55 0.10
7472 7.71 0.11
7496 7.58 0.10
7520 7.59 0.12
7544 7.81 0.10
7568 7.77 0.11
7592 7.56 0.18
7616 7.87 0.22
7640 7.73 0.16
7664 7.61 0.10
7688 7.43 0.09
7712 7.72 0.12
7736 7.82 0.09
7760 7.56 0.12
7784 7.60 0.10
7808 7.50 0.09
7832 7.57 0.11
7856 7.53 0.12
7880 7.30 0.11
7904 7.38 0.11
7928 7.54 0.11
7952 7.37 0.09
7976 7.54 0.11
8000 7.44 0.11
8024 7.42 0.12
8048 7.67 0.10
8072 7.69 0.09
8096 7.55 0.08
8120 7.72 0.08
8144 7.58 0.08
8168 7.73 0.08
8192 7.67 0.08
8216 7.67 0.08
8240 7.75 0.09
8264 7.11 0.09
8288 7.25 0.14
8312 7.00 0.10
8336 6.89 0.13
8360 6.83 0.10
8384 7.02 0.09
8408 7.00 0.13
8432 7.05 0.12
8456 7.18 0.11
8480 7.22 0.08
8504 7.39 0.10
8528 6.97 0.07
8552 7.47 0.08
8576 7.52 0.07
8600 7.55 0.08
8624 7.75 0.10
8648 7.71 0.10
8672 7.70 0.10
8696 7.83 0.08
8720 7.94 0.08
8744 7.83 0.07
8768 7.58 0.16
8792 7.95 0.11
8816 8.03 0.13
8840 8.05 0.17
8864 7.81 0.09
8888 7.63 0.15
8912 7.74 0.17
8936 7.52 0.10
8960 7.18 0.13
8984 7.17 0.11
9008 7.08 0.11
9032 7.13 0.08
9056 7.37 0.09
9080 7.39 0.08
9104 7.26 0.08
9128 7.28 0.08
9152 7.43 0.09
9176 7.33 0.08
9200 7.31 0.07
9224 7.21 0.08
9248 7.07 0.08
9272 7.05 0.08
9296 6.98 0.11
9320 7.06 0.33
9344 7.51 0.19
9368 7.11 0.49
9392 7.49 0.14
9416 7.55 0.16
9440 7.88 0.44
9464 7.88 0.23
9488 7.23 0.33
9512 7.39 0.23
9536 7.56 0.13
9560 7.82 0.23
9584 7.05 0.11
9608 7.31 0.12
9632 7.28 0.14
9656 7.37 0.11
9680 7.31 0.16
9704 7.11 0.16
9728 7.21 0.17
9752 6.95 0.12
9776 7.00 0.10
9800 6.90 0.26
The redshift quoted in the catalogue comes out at 0.17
